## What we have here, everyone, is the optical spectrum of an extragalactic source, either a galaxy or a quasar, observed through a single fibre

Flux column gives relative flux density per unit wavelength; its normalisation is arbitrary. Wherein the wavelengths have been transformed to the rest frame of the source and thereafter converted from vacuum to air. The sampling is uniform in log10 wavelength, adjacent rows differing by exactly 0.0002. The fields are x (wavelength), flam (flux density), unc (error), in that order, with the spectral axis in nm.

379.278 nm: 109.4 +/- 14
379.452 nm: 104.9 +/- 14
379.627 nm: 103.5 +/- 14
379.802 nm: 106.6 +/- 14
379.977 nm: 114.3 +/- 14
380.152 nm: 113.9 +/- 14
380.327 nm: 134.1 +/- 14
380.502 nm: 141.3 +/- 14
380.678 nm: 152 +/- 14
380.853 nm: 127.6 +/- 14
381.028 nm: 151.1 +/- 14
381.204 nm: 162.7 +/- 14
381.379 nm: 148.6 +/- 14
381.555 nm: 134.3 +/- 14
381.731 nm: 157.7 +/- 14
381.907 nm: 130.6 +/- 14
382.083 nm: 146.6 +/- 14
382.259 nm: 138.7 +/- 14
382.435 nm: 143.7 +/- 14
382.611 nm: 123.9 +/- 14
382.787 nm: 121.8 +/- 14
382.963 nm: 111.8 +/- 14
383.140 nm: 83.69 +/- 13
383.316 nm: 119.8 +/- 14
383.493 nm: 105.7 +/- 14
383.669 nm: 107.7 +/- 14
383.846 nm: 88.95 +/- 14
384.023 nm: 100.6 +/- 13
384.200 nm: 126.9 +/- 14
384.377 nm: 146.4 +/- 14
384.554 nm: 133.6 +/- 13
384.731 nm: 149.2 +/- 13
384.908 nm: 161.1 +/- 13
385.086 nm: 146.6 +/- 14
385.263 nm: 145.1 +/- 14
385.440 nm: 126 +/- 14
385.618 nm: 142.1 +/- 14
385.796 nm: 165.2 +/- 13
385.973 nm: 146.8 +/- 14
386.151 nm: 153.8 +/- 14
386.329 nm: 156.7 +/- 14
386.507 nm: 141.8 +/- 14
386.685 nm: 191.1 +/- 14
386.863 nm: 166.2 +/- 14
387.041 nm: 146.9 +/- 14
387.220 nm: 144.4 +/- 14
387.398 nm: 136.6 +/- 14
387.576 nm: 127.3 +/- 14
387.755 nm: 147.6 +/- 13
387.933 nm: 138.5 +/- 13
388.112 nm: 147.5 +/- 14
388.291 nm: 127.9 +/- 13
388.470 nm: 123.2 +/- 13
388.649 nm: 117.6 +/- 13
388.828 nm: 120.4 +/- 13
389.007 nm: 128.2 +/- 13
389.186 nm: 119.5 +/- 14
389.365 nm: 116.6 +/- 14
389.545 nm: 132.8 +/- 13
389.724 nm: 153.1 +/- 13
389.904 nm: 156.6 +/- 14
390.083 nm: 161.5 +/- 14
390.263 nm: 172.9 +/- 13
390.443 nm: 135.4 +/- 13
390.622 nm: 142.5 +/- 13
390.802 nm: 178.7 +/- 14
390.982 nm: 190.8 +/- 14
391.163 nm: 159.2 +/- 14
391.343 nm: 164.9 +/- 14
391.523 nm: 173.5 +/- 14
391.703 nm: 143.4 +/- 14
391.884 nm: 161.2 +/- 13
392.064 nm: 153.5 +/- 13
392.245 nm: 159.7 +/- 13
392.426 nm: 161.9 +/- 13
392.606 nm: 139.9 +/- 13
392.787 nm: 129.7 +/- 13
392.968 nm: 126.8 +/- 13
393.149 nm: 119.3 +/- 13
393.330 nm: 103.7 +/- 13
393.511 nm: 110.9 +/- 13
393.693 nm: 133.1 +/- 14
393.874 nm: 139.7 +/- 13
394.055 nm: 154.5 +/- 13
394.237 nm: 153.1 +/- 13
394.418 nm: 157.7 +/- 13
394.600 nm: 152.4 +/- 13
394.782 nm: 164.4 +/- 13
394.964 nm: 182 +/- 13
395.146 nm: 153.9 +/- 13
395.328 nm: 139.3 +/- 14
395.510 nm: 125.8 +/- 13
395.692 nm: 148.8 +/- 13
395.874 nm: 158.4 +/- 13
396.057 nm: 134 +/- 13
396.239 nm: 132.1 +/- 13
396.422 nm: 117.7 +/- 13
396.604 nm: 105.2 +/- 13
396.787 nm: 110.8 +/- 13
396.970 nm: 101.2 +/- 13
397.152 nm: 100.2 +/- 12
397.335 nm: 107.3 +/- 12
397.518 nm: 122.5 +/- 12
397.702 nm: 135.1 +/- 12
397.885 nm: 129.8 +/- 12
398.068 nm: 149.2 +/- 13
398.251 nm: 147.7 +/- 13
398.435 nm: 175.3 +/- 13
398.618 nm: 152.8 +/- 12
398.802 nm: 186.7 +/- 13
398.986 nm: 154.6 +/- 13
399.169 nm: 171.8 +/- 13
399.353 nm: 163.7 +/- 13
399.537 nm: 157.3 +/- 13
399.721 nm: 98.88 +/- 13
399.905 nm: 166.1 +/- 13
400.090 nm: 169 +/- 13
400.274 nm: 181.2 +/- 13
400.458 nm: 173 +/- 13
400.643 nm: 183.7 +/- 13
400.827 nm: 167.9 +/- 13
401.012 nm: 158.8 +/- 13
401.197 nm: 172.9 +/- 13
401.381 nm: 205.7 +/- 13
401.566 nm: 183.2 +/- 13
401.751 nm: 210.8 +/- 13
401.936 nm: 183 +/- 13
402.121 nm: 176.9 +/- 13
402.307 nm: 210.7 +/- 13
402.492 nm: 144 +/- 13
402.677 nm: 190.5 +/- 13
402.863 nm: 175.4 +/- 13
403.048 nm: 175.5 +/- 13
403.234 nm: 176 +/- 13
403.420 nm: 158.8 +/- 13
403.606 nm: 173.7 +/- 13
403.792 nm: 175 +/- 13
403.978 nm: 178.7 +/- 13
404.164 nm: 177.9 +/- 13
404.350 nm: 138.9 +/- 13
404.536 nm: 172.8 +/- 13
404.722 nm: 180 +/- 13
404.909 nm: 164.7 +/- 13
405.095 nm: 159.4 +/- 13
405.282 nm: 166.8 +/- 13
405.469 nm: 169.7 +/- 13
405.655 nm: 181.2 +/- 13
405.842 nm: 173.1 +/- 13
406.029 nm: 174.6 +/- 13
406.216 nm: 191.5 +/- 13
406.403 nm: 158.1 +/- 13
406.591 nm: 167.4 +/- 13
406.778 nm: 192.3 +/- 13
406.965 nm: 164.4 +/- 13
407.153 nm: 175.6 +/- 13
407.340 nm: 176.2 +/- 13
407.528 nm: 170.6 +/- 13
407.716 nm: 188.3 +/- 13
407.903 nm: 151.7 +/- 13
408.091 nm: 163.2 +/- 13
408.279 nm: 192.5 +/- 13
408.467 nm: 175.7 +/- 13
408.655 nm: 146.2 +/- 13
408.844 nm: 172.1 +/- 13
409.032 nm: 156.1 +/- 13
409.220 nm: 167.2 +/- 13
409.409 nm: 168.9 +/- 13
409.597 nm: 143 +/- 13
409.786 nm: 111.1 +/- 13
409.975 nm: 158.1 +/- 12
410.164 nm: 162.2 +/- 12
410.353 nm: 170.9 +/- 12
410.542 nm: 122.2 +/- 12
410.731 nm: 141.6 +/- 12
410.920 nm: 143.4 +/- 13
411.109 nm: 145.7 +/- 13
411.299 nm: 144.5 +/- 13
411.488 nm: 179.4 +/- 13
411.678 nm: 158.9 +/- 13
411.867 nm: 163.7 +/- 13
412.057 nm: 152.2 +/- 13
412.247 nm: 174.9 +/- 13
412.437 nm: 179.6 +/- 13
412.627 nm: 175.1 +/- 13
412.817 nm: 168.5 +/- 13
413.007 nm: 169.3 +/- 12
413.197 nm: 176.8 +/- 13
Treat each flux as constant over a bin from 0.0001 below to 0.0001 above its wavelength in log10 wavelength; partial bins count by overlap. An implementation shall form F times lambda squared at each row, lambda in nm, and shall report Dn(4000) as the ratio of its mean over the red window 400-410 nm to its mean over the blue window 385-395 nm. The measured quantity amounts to 1.3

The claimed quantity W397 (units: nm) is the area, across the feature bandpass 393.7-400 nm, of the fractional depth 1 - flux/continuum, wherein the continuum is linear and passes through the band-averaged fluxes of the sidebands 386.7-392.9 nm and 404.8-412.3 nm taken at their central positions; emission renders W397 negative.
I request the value 0.44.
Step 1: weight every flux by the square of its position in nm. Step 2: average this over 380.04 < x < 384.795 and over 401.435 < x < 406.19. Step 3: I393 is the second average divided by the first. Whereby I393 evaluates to 1.51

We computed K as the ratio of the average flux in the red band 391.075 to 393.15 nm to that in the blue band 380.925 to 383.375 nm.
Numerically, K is 1.12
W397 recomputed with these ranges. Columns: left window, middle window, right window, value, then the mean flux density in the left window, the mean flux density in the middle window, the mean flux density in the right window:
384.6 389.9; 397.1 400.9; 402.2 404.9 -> 0.28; 142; 153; 173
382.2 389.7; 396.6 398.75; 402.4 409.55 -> 0.35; 134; 130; 170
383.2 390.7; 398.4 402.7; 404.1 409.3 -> -0.31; 138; 172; 170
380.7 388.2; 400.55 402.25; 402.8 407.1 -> -0.18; 138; 183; 172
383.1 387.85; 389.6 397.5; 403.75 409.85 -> 0.31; 138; 143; 168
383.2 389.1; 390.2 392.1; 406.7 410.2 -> -0.24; 137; 162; 165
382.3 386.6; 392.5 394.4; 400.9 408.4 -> 0.23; 131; 132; 175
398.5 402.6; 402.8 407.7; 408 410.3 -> -0.21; 172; 172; 160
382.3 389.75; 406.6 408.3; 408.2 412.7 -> -0.20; 134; 174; 158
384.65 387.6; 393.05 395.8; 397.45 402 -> 0.28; 150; 143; 164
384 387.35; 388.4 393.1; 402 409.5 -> 0.21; 148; 147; 172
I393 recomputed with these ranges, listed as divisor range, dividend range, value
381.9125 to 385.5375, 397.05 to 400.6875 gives 1.29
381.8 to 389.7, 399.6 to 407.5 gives 1.41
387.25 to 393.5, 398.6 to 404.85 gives 1.28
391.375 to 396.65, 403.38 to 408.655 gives 1.27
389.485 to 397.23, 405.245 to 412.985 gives 1.23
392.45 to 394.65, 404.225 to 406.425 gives 1.33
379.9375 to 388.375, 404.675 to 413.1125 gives 1.36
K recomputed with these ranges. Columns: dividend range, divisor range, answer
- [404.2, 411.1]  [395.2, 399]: 1.22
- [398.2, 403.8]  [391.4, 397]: 1.22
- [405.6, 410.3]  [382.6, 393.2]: 1.19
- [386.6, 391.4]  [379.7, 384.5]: 1.15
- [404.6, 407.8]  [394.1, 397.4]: 1.27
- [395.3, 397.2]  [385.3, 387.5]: 0.83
